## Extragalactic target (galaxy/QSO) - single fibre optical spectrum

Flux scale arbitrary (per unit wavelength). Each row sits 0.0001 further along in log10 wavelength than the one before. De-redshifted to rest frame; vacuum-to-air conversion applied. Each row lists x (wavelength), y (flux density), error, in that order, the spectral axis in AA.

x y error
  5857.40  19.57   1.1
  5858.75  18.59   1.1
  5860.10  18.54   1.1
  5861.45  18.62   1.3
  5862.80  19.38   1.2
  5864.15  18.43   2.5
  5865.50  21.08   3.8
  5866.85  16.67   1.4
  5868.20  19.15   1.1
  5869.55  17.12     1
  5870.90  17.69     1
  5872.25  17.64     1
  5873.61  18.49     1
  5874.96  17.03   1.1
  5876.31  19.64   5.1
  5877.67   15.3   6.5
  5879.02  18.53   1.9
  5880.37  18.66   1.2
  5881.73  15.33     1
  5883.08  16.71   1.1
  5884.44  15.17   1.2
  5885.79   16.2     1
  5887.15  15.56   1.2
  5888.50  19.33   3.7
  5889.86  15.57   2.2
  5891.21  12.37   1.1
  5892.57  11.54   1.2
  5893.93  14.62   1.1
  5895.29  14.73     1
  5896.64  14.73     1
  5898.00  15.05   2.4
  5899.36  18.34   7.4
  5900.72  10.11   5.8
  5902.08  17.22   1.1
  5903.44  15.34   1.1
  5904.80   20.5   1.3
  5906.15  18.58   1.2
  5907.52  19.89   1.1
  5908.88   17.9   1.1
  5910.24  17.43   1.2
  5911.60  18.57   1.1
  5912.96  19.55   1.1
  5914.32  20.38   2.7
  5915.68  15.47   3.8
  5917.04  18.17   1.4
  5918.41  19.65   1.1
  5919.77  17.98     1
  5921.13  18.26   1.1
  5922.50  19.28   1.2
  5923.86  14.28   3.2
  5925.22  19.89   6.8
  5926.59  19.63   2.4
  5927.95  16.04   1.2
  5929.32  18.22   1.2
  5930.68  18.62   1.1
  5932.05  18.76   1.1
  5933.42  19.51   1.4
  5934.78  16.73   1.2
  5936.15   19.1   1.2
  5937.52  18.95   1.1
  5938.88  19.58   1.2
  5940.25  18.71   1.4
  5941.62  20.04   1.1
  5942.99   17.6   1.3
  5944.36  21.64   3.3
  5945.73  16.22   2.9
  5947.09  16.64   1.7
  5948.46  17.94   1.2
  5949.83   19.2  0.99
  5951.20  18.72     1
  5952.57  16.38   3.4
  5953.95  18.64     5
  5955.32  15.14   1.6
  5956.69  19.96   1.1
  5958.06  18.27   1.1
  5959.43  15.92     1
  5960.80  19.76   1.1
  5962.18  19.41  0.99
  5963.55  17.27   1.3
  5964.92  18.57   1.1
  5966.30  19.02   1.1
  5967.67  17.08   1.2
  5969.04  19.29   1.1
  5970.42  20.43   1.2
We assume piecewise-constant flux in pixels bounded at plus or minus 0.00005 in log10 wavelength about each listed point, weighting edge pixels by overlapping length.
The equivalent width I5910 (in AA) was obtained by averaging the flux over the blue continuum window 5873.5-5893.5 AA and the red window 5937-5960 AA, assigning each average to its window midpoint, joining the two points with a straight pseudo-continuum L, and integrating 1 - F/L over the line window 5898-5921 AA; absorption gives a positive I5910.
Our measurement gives -0.9 AA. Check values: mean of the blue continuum 16.3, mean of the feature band 17.7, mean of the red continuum 18.2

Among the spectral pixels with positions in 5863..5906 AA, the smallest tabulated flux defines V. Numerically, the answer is 10.11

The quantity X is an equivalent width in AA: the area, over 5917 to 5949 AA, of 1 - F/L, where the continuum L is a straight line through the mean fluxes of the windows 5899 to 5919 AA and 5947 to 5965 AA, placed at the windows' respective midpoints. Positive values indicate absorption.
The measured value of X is -0.89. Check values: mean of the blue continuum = 17.8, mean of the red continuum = 18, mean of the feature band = 18.4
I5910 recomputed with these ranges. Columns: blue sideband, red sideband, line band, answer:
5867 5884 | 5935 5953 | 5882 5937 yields 2.78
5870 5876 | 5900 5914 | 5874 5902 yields 3.05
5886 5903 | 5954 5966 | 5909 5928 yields -2.52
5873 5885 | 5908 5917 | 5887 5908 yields 2.36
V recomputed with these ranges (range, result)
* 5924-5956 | 15.14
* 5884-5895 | 11.54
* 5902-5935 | 14.28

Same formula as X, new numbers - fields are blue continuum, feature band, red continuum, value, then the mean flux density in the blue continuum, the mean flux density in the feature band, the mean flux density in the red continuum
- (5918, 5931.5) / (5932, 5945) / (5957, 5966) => -0.6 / 18.2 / 19.1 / 18.3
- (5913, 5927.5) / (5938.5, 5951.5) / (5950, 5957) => -0.5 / 18.3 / 18.6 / 17.7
